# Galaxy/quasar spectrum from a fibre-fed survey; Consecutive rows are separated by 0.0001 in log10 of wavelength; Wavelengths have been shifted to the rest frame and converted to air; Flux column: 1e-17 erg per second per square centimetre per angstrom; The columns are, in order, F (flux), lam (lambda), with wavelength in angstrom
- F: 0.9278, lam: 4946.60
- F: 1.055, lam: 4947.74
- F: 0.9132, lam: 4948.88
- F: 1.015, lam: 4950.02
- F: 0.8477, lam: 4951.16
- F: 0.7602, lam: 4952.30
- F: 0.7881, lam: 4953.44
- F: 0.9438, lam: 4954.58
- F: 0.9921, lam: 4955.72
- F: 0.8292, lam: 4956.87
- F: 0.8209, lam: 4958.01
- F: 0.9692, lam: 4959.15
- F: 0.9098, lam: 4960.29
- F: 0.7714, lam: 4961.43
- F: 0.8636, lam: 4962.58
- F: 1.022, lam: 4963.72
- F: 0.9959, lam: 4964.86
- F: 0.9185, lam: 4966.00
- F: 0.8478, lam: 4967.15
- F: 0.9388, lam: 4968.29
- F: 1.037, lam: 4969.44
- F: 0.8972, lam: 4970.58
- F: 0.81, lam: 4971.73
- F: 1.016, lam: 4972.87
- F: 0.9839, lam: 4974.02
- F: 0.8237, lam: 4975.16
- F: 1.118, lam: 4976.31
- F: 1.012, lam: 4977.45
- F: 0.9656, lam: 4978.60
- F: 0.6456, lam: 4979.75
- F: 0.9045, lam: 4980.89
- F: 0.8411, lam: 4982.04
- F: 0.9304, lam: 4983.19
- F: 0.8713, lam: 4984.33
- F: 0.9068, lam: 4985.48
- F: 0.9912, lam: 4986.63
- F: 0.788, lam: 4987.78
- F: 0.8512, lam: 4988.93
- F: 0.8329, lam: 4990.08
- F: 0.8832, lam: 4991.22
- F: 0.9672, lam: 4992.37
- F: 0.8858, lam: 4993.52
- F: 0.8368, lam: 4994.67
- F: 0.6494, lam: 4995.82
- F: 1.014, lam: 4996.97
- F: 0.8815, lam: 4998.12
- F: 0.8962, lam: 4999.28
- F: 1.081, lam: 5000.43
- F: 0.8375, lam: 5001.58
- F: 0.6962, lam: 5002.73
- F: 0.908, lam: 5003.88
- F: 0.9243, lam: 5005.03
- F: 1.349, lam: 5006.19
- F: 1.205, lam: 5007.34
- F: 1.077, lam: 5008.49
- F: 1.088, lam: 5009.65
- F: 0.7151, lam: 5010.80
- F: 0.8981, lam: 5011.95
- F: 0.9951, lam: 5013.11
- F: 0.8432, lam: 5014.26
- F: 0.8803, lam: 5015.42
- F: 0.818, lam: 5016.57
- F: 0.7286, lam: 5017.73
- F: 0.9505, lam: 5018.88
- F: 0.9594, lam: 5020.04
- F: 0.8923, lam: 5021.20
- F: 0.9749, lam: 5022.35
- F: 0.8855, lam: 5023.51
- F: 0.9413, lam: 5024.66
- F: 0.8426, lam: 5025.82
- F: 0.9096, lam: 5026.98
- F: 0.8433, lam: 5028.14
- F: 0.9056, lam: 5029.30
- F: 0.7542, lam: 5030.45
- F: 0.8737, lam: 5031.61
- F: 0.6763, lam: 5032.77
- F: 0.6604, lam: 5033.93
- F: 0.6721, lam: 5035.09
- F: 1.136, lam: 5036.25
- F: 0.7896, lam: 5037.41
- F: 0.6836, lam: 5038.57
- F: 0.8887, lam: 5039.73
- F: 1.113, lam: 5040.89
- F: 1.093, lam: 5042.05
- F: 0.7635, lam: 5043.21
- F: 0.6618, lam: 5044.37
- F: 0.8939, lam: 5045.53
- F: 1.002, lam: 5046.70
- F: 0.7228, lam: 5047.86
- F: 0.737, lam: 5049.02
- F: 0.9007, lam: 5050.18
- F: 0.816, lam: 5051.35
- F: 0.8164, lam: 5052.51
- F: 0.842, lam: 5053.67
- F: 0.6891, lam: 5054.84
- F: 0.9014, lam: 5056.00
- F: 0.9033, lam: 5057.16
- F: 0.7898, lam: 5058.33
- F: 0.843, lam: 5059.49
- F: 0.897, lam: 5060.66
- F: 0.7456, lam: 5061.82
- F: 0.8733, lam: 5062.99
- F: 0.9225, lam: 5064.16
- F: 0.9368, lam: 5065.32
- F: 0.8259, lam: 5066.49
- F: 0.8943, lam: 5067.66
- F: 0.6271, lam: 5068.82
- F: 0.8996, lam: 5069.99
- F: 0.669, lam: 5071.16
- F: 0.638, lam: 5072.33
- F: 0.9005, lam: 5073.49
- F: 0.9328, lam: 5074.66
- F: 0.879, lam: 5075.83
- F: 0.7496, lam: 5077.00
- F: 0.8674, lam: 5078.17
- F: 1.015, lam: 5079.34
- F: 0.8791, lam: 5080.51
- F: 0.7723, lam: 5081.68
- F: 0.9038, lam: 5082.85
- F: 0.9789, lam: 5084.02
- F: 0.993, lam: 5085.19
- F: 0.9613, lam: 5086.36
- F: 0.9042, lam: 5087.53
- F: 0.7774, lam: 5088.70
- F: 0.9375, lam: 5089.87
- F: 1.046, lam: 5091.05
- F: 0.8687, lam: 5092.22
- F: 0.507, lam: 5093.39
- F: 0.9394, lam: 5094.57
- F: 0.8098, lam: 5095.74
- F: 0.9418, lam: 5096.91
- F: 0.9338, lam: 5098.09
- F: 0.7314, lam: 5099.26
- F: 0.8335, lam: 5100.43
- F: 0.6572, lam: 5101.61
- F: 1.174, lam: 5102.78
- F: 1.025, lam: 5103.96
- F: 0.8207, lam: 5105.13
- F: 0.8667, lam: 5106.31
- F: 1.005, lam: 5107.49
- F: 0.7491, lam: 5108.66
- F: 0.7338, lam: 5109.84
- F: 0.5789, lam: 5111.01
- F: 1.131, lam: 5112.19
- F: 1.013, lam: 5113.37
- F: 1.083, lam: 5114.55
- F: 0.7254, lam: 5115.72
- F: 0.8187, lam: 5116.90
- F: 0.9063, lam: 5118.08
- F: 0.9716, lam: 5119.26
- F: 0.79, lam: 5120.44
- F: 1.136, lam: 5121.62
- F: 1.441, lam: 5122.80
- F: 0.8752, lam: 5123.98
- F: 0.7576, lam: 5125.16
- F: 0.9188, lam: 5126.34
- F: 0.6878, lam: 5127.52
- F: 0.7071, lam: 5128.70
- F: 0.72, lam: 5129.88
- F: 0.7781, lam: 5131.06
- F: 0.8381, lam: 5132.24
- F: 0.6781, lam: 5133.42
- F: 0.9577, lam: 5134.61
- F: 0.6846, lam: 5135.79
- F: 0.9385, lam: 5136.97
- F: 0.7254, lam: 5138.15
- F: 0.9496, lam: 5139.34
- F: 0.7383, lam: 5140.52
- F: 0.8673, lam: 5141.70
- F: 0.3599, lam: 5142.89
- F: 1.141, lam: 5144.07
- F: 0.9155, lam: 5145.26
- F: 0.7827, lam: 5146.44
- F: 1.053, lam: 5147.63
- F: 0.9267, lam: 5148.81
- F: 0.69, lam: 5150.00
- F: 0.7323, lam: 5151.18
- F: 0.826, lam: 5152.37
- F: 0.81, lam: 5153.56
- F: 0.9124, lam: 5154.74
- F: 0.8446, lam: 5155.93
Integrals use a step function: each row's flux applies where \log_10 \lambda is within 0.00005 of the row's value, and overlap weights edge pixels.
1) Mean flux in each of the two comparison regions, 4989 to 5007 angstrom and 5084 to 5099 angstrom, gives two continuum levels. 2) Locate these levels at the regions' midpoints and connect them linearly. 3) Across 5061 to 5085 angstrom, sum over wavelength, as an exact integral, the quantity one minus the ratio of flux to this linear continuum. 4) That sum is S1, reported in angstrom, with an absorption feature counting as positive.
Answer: 1.1 angstrom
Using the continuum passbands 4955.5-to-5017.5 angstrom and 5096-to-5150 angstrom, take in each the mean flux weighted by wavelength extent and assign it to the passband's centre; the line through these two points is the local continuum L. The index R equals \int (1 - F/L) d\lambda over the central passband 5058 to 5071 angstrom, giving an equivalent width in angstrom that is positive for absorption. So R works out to 0.7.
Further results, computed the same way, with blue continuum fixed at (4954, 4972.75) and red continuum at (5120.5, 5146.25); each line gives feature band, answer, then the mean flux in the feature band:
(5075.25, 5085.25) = -0.2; 0.888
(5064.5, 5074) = 0.8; 0.802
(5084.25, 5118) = -0.8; 0.879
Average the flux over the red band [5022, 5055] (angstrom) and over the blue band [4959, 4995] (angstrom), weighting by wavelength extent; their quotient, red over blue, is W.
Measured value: 0.93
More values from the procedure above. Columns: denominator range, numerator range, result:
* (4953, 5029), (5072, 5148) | 0.95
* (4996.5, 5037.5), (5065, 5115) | 0.96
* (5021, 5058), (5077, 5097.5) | 1.04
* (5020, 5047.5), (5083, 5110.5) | 1.02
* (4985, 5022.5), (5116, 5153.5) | 0.93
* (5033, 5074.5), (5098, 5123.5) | 1.10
